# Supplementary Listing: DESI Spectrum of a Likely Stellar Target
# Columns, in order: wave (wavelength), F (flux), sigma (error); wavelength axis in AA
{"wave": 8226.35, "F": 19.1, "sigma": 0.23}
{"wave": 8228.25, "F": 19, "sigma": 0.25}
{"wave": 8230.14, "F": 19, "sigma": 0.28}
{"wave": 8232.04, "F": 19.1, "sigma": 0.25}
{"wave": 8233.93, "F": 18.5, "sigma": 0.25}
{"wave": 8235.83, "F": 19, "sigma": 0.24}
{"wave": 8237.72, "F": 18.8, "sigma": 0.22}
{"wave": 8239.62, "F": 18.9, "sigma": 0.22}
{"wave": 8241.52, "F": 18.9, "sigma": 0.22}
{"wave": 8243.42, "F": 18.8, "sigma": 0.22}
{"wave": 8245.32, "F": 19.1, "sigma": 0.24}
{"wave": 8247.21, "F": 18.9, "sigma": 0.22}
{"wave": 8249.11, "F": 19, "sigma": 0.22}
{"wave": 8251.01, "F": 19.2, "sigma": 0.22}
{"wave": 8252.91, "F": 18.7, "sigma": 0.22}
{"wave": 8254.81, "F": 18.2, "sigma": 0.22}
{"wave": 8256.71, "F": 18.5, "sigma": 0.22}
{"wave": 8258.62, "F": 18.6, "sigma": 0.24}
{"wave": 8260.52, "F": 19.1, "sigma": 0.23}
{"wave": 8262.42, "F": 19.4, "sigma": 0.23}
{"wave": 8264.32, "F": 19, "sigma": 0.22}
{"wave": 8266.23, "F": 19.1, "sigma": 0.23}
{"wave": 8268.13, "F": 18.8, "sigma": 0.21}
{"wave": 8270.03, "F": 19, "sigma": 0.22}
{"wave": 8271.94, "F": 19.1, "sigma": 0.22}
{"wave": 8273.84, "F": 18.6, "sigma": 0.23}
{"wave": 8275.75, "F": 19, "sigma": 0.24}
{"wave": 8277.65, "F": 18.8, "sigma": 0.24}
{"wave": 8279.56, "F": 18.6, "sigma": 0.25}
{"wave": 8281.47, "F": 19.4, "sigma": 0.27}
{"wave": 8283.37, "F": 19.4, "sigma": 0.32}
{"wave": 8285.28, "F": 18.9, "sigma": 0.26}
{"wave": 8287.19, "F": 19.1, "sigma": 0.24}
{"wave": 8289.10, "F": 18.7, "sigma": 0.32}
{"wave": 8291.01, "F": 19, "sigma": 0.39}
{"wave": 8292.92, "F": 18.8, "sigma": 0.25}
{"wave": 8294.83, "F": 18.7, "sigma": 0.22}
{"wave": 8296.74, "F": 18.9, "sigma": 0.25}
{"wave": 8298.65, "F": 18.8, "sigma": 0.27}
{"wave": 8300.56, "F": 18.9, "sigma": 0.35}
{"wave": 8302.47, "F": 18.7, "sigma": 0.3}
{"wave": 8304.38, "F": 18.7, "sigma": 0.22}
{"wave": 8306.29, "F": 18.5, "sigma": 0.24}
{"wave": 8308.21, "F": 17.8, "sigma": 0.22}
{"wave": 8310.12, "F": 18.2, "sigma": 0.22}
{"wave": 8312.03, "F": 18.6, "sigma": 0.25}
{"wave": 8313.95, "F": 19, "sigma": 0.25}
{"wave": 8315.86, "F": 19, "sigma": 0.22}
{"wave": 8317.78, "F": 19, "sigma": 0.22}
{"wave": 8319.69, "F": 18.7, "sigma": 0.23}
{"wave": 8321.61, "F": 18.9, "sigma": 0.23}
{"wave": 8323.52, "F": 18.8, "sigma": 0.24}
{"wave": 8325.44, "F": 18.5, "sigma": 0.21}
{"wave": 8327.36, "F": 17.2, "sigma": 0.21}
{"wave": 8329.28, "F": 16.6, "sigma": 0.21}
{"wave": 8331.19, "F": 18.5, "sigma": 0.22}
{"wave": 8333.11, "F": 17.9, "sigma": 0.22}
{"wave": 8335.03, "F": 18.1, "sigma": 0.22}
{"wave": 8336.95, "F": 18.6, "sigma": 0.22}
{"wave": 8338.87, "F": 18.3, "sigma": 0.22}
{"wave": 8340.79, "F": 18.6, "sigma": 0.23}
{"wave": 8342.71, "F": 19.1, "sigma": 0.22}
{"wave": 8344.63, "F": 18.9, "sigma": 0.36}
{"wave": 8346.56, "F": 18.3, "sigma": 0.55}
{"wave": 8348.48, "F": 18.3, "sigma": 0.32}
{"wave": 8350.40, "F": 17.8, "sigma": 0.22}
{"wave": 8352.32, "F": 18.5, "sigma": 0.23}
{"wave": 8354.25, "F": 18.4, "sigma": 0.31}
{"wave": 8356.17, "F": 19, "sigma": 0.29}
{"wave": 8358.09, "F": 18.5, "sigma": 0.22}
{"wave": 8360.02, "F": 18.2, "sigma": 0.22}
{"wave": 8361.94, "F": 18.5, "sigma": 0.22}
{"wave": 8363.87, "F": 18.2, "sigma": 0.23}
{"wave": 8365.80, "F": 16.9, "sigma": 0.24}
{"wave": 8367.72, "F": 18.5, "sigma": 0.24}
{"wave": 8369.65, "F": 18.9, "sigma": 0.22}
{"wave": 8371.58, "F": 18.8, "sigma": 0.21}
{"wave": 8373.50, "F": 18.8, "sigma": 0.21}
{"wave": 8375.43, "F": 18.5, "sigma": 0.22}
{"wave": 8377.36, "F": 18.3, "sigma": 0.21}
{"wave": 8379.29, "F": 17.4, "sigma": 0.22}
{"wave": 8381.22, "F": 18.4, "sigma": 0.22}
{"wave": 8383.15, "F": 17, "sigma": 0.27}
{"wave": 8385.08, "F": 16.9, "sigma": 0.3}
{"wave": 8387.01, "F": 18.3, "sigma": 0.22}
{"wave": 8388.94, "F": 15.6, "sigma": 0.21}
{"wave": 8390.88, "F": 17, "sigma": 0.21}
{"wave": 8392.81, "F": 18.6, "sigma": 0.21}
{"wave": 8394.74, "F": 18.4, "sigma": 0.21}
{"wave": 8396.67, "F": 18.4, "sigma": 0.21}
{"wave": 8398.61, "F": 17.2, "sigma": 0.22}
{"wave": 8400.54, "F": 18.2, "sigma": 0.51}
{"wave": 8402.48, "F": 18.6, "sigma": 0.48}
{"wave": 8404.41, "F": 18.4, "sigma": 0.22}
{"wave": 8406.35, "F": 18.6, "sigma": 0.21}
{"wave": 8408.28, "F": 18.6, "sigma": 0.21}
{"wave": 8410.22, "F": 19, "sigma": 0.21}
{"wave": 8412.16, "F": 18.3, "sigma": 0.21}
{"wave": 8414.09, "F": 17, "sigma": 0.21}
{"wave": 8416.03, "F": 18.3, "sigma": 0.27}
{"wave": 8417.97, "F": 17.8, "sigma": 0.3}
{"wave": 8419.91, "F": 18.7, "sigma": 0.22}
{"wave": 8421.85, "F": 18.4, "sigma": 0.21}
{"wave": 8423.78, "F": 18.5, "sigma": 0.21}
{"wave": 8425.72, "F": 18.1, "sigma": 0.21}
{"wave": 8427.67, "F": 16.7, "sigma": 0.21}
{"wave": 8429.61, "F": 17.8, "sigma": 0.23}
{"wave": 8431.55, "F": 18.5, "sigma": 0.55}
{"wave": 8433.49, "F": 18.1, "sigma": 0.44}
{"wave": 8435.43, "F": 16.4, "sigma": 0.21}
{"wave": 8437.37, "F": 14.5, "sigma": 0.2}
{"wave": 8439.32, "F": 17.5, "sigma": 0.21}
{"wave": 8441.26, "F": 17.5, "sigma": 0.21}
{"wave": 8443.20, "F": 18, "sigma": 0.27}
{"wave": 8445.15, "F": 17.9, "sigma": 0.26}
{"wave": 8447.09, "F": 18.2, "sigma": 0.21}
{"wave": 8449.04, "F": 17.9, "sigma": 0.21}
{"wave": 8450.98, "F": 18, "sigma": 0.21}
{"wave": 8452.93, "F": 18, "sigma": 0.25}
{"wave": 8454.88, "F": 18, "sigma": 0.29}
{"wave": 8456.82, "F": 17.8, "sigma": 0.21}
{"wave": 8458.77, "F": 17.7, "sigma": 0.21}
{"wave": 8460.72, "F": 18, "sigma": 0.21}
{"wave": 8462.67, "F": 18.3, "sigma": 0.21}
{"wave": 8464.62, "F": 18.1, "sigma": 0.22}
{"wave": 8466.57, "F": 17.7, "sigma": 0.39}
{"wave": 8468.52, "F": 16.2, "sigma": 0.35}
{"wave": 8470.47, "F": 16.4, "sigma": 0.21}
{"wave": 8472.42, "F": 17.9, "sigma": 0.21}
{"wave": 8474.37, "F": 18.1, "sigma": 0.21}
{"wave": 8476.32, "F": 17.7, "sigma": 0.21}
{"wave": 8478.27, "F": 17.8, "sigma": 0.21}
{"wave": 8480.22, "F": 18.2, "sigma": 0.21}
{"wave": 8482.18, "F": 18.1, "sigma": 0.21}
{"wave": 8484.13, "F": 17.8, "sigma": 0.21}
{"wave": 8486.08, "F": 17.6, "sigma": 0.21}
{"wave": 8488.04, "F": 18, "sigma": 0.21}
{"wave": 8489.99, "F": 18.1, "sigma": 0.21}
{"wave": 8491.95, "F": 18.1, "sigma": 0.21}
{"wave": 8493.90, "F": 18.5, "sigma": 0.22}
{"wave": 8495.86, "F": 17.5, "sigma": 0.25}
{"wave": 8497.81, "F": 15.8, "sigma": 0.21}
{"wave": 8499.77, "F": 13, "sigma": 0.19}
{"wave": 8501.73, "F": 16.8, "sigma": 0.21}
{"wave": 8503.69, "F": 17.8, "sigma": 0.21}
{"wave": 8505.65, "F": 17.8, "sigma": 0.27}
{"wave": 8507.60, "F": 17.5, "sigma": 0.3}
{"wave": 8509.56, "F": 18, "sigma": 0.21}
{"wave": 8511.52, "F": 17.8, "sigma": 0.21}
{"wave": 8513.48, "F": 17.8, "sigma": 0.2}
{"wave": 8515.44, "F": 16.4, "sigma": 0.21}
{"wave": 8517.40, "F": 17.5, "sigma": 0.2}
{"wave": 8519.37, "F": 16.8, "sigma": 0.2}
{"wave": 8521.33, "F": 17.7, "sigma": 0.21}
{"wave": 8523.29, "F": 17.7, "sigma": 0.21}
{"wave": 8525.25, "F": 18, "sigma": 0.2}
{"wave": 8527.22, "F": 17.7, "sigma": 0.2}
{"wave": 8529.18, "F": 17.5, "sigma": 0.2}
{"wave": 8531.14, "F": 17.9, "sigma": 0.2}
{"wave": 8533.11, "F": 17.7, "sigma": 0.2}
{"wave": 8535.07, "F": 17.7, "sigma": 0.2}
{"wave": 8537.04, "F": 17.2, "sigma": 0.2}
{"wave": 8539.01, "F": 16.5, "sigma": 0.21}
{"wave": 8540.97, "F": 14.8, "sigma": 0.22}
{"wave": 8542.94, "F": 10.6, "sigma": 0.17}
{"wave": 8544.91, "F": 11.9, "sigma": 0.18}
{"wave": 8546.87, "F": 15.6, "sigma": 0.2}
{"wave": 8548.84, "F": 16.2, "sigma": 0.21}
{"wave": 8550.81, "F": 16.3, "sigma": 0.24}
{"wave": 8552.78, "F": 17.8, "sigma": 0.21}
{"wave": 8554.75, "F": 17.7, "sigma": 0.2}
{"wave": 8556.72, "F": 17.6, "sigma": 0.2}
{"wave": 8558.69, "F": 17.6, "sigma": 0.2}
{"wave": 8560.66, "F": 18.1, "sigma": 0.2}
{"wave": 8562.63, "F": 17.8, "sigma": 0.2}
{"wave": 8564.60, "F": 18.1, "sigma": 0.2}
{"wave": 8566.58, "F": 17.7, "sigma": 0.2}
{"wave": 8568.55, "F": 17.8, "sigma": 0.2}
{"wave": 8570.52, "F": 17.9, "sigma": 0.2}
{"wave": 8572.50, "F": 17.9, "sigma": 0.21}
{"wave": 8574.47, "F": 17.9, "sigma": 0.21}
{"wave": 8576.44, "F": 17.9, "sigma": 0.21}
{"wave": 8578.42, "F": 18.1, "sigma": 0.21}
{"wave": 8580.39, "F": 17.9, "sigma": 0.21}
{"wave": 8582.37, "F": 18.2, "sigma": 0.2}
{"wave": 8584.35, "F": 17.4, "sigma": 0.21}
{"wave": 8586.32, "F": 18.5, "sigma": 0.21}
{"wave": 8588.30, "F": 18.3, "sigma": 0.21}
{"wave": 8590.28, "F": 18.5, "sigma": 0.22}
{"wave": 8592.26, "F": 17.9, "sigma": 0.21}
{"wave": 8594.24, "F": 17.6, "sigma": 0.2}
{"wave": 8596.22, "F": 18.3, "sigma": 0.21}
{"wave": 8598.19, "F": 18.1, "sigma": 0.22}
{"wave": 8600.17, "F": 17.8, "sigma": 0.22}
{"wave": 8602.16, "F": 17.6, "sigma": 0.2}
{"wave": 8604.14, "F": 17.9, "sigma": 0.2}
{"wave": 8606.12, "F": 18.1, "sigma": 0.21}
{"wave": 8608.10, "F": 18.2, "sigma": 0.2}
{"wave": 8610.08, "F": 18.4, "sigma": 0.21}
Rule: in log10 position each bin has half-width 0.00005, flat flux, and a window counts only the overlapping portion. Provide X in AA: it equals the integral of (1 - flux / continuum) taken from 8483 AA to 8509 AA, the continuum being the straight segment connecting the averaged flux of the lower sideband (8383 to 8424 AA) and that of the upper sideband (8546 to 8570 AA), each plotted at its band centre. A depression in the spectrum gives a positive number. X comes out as 0.5 AA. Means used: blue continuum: 18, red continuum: 17.4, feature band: 17.3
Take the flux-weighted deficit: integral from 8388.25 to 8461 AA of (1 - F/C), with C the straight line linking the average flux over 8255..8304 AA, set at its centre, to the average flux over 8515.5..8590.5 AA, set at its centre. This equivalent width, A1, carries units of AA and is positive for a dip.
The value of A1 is 0.6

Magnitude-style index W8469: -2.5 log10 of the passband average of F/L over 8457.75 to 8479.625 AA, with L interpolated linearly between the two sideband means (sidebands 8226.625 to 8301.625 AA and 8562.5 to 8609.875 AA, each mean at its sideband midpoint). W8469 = 0.04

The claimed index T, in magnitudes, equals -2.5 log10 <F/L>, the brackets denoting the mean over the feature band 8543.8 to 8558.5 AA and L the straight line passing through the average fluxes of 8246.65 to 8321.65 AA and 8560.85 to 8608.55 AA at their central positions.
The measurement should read 0.12 mag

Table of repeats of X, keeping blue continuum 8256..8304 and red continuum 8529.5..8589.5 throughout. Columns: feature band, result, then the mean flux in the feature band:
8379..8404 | 0.6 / 17.7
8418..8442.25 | 0.5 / 17.6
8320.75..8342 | 0.4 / 18.2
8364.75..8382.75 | 0.1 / 18.2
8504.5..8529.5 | -0.3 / 17.6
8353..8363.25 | -0.1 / 18.5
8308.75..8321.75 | 0.0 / 18.7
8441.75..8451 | -0.1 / 18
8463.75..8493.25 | -0.2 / 17.7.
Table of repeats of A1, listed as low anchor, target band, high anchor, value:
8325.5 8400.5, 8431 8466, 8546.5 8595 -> 0.51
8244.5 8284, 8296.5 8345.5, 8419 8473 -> 0.13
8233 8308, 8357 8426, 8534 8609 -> 0.46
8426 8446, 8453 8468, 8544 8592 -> -0.48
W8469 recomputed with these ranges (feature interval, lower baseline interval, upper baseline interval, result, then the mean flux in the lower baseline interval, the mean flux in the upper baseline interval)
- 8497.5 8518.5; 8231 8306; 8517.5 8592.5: 0.03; 18.9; 17.2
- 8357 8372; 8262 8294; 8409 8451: 0.00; 19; 17.8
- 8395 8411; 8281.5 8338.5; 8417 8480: -0.02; 18.6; 17.7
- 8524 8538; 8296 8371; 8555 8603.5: 0.02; 18.4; 17.9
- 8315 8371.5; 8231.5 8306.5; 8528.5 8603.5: 0.01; 18.9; 17.3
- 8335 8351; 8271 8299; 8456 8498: 0.01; 18.9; 17.7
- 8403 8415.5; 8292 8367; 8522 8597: -0.02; 18.4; 17.3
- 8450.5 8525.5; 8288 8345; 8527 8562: -0.04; 18.5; 16.5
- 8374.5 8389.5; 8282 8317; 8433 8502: 0.03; 18.8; 17.5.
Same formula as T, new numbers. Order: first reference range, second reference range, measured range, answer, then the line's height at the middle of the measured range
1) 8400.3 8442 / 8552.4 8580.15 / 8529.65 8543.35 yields 0.097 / 17.9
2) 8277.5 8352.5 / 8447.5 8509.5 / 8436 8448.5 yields 0.033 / 17.8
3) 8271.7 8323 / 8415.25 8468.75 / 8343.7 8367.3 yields 0.005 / 18.4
